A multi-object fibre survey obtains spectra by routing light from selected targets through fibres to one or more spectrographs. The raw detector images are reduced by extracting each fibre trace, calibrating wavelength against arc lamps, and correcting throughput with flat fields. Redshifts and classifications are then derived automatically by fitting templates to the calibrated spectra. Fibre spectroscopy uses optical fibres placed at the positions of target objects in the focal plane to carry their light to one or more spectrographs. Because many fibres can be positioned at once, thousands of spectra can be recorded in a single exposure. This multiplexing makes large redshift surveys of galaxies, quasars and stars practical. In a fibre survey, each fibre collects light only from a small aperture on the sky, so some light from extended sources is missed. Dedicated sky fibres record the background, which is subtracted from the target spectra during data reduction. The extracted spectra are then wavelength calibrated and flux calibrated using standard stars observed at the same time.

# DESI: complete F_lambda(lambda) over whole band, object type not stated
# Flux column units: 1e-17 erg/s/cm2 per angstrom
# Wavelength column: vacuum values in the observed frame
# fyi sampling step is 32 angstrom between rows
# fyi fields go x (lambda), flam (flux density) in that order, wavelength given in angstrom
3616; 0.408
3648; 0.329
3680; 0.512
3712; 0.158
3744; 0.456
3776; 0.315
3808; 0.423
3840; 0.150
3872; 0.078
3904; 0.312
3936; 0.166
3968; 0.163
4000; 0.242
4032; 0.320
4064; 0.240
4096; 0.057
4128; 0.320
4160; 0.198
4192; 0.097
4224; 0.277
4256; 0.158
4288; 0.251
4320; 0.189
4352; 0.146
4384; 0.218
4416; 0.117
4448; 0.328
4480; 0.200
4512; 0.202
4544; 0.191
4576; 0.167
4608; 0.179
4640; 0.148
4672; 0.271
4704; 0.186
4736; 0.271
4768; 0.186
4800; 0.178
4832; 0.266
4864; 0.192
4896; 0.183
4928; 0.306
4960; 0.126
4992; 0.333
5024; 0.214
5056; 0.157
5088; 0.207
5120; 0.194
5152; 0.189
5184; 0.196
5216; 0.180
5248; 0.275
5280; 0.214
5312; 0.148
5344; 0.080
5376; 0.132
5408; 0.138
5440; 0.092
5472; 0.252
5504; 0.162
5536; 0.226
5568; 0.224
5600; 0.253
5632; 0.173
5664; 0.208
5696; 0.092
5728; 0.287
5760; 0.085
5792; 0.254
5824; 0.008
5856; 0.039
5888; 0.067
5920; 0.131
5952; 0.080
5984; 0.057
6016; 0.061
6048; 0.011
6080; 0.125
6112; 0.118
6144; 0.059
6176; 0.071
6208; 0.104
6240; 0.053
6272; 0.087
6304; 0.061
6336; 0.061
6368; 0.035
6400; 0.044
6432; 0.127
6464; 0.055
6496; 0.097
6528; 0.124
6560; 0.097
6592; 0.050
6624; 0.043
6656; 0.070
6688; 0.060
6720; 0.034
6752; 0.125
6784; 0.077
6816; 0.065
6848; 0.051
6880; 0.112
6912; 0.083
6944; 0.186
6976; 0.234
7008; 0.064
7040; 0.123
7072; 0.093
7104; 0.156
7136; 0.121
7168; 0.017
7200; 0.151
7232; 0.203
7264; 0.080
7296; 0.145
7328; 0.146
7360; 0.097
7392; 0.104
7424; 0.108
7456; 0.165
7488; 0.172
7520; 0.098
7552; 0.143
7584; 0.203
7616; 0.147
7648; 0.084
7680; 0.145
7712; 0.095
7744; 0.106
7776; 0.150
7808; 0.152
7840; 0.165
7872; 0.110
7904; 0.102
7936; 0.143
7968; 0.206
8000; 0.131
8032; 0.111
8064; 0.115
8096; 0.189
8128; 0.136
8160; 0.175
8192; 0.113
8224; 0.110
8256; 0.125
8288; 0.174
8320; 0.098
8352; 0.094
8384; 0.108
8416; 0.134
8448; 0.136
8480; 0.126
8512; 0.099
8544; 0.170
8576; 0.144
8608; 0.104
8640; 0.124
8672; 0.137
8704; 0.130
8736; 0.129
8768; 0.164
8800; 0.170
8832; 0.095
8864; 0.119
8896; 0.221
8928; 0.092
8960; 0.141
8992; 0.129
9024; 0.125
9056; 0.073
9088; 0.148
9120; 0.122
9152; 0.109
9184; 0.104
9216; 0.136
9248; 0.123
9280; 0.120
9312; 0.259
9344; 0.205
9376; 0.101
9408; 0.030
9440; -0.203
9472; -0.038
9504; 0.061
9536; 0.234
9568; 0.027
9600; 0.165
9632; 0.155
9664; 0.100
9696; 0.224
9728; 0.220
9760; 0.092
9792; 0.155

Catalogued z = 0.87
